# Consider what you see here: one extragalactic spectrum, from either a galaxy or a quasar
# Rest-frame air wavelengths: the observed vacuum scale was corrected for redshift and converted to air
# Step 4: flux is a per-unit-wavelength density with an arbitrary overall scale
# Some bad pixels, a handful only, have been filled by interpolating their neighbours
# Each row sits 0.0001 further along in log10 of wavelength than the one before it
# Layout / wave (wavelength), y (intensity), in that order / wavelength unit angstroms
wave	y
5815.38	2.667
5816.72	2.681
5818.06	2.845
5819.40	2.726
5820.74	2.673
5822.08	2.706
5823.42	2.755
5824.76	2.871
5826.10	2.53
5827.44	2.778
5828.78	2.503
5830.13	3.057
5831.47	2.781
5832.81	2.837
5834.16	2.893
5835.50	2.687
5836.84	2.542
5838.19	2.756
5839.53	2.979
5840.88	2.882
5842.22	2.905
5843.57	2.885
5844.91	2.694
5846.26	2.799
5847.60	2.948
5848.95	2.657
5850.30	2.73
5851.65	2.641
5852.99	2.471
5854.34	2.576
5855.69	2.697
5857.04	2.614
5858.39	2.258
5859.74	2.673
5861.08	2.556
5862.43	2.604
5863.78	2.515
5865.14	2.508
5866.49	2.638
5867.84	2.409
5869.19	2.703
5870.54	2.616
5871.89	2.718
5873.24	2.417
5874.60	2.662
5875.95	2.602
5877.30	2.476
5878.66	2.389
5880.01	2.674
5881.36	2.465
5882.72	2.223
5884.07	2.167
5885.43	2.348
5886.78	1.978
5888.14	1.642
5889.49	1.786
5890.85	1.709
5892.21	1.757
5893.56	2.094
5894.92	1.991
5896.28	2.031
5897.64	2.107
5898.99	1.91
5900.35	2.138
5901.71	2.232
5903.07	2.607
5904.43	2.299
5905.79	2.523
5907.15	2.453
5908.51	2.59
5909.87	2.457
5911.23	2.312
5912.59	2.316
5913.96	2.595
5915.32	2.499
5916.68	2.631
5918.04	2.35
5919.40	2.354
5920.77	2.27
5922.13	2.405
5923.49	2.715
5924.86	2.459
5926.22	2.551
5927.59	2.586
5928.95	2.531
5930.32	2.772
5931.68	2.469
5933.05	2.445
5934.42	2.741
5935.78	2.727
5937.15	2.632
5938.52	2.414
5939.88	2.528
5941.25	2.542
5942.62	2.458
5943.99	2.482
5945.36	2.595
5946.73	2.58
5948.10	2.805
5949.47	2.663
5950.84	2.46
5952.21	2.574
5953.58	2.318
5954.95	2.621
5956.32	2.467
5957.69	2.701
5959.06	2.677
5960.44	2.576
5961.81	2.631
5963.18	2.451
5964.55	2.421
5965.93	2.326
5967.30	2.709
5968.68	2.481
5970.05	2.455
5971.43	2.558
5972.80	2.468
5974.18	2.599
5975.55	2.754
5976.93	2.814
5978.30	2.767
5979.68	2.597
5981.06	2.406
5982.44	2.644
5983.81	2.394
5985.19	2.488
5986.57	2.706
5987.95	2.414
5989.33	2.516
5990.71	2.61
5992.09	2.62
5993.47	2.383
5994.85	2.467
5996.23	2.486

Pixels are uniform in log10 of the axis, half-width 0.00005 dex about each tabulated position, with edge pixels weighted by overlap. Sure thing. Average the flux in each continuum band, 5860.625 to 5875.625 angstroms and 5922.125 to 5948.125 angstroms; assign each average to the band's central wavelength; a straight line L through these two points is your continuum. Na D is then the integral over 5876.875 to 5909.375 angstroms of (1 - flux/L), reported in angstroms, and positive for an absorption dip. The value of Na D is 4.8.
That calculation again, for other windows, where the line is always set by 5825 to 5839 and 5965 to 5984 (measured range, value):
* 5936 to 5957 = 0.5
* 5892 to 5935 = 4.2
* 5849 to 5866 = 0.9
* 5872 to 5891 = 2.9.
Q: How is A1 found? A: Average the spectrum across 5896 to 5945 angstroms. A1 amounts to 2.45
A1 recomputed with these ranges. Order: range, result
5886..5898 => 1.9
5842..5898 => 2.43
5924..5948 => 2.57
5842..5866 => 2.65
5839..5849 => 2.85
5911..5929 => 2.47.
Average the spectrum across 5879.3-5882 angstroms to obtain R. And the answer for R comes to 2.58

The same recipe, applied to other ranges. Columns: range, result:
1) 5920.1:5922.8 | 2.34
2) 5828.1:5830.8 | 2.78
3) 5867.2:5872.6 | 2.61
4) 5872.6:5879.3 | 2.51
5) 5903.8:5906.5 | 2.41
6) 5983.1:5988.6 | 2.5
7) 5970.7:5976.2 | 2.59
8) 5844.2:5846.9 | 2.75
